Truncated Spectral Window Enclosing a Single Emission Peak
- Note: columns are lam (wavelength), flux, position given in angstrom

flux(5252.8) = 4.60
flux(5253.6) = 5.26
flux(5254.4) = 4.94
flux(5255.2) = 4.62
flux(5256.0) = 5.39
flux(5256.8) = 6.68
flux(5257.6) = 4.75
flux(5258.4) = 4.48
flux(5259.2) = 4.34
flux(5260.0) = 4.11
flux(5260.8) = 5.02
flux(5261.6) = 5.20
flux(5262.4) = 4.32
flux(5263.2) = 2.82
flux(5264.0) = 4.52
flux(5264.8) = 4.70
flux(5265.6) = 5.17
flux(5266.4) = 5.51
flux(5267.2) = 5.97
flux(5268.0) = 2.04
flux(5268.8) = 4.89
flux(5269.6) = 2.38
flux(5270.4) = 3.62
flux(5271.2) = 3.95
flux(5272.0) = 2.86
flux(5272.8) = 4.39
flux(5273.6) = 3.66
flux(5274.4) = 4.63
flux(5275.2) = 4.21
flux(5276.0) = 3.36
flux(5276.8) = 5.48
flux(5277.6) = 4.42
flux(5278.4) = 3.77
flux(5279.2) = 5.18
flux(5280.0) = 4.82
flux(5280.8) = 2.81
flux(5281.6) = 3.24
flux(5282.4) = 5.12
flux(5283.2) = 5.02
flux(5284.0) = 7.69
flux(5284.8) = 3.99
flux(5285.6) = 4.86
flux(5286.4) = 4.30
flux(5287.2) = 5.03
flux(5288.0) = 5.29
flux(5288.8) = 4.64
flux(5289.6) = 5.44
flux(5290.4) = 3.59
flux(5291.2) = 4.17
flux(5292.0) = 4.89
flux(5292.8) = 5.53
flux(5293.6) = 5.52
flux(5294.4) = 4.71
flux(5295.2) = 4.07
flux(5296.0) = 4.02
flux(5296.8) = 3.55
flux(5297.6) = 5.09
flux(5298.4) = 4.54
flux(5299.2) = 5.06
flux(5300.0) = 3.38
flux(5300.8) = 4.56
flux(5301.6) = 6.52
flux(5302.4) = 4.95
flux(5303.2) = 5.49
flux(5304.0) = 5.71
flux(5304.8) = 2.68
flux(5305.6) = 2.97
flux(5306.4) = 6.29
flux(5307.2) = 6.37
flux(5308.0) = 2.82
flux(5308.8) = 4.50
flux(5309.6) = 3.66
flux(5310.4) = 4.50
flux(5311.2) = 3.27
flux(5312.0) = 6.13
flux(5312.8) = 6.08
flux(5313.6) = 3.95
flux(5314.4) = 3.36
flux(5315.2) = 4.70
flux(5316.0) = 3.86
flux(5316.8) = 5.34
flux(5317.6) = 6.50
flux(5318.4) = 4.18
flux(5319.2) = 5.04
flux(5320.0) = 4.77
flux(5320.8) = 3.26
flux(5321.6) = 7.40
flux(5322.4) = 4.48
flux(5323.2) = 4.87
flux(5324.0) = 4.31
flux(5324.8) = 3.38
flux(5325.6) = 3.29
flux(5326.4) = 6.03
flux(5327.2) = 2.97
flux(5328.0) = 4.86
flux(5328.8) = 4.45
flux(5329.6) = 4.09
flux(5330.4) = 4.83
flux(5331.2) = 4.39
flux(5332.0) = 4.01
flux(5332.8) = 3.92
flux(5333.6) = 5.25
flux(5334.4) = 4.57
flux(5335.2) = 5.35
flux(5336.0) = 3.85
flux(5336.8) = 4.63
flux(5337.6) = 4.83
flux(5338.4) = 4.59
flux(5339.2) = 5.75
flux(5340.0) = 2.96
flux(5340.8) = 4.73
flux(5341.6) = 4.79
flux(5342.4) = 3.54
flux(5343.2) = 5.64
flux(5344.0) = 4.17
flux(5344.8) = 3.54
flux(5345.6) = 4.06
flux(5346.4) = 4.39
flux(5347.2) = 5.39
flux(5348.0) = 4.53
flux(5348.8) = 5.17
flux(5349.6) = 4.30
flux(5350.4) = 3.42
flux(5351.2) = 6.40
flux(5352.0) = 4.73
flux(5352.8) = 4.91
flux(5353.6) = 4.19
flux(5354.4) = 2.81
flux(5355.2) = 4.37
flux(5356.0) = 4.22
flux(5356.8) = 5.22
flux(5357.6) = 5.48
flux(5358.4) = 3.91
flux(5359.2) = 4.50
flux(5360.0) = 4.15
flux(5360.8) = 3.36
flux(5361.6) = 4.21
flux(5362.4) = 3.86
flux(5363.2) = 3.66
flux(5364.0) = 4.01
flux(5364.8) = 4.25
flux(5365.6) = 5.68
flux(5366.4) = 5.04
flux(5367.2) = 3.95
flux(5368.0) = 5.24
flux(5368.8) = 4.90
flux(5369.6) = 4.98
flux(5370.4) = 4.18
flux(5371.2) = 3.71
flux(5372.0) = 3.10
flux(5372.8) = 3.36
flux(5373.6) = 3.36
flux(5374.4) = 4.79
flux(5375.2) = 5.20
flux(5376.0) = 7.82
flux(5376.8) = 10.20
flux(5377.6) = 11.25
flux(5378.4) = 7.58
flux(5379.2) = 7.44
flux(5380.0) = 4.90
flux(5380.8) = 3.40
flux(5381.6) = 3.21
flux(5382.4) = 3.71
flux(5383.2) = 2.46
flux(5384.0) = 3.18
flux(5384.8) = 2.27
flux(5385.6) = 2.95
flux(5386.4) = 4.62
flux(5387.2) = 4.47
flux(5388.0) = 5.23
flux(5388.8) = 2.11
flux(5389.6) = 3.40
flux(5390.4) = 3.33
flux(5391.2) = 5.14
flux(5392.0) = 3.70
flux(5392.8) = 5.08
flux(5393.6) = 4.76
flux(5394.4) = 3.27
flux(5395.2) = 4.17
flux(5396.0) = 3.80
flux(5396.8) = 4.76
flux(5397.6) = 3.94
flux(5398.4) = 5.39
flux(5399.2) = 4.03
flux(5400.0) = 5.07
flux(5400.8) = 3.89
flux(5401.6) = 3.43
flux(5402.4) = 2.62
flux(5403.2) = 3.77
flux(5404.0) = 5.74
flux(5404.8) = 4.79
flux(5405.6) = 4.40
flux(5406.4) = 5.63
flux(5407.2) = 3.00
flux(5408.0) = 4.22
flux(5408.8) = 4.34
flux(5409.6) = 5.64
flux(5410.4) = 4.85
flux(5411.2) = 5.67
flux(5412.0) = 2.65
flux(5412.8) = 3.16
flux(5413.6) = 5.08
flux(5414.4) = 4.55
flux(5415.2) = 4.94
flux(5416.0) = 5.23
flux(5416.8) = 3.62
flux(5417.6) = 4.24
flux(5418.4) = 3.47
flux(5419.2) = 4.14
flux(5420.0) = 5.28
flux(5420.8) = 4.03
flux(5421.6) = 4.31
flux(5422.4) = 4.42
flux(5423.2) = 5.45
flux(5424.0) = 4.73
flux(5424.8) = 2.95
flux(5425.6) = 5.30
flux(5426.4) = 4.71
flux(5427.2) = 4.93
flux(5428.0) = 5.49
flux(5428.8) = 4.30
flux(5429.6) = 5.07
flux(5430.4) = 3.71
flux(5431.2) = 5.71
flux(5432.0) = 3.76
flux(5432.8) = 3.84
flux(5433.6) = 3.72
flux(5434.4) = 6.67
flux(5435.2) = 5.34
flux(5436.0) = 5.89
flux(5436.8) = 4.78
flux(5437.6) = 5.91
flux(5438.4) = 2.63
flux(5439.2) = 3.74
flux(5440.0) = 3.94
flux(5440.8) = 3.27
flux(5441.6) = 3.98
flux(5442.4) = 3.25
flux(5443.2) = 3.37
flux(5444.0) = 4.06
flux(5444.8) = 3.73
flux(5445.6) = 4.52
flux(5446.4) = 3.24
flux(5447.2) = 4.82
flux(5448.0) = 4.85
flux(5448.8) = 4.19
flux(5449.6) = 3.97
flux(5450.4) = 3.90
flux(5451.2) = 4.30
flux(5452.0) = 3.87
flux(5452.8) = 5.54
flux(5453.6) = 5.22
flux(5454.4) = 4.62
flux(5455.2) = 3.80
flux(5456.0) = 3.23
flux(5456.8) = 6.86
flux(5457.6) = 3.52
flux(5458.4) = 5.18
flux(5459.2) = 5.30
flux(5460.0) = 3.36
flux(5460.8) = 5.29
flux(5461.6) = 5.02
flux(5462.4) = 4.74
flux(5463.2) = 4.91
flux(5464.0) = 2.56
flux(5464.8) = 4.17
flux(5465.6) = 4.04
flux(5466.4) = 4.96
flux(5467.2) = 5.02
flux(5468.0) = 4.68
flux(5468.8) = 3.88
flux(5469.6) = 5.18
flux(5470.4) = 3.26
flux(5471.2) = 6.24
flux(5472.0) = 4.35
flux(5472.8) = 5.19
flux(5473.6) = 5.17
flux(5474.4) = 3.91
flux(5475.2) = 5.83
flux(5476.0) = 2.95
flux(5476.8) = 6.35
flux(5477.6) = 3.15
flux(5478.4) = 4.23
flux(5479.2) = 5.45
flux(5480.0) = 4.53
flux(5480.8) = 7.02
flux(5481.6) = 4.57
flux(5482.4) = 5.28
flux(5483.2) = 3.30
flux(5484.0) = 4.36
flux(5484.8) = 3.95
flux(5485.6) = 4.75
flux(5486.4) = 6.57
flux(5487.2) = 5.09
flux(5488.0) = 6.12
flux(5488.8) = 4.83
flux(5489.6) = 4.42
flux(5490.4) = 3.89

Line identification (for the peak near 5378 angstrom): H-beta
